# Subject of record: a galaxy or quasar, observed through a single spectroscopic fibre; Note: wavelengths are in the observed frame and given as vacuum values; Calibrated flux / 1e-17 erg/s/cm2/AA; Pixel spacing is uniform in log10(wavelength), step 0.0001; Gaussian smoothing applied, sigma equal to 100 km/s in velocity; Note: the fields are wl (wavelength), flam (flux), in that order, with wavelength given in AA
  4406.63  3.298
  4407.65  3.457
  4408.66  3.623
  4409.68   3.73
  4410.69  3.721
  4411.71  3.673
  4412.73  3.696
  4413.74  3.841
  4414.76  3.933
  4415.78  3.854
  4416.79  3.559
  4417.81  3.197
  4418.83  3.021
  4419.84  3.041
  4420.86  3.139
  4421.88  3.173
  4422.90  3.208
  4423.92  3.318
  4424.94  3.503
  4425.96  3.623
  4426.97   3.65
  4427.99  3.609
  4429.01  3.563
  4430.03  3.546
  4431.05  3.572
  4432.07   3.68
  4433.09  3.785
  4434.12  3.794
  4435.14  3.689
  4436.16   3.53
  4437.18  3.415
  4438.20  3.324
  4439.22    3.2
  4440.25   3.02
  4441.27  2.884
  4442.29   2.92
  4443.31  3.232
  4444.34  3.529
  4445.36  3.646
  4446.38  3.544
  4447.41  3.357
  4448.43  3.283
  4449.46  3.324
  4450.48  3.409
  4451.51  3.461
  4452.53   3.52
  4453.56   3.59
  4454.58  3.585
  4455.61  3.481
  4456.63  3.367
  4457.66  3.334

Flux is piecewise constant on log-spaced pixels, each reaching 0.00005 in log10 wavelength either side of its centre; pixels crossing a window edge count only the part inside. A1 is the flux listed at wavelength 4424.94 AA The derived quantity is 3.503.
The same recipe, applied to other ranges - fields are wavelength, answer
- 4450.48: 3.409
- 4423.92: 3.318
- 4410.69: 3.721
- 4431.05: 3.572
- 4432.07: 3.68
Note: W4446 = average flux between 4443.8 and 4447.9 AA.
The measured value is 3.51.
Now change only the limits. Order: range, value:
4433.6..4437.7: 3.6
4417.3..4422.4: 3.11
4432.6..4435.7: 3.74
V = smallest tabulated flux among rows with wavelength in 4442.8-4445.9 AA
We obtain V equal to 3.232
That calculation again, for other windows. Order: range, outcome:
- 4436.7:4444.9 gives 2.884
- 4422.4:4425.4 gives 3.208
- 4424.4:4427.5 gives 3.503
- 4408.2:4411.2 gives 3.623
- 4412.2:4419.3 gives 3.021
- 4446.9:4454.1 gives 3.283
